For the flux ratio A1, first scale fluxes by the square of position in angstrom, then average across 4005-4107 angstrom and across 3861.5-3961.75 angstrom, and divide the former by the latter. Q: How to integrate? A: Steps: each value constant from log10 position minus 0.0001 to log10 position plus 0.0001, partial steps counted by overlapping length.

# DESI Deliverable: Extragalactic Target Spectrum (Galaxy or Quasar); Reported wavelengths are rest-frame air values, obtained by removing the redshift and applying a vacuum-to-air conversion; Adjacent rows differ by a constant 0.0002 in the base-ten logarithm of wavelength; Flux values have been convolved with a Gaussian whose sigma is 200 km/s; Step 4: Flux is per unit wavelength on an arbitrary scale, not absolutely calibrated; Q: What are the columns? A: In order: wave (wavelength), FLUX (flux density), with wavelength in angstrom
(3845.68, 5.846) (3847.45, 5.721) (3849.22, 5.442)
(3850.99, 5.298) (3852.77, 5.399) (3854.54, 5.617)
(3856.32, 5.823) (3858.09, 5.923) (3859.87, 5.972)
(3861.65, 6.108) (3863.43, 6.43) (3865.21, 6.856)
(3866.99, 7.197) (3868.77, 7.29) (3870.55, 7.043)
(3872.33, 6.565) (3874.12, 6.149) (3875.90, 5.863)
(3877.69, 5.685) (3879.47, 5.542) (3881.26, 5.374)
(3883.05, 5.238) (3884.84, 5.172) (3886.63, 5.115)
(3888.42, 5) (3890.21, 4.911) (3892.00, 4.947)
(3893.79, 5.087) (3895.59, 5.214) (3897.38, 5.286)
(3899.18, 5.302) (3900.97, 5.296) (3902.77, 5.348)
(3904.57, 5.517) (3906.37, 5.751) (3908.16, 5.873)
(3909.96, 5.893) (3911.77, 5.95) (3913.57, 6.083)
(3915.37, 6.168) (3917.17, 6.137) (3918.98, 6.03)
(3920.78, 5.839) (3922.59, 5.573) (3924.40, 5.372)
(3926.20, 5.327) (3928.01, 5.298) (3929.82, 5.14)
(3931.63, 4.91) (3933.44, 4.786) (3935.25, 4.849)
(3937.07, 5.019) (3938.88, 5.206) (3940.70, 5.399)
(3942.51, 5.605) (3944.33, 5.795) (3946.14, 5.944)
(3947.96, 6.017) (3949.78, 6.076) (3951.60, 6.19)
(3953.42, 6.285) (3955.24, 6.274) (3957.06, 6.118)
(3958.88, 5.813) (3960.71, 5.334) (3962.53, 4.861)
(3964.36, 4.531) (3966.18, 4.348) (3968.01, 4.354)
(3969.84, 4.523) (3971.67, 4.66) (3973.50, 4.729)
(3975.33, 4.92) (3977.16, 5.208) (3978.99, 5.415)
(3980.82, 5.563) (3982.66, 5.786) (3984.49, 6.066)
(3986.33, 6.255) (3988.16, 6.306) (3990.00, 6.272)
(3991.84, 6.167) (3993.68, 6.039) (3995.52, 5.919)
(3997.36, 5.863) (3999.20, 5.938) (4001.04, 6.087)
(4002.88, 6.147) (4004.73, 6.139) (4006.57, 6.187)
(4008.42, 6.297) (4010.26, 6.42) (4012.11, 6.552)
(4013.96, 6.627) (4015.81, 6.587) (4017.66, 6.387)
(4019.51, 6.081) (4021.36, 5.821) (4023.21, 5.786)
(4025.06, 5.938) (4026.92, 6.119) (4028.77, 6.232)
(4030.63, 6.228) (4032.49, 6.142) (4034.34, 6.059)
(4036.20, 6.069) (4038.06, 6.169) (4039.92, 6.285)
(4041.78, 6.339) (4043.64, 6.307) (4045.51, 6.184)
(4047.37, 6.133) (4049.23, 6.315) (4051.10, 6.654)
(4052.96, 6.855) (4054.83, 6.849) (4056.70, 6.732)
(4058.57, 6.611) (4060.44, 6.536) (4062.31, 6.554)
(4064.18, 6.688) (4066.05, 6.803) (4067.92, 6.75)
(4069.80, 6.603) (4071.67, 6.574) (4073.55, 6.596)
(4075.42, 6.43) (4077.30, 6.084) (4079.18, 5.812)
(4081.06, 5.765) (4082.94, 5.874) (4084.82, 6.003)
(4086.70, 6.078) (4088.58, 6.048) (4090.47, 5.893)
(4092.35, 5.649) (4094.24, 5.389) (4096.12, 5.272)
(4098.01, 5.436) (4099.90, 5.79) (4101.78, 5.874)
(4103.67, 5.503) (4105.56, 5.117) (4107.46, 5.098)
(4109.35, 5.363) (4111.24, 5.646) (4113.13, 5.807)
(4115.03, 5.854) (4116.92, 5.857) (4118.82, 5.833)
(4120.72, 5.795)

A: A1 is 1.17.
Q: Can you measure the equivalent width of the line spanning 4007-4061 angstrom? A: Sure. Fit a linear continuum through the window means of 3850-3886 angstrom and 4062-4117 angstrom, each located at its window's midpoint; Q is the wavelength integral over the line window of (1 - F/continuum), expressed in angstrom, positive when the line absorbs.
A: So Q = -3.3 angstrom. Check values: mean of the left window 6.02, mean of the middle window 6.32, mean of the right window 5.93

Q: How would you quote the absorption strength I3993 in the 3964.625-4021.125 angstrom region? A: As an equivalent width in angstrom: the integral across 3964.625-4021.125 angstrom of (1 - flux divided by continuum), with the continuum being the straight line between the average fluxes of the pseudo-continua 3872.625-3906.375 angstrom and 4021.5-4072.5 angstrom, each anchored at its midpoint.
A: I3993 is 2.4 angstrom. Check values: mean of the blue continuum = 5.37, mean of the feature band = 5.78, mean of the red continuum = 6.38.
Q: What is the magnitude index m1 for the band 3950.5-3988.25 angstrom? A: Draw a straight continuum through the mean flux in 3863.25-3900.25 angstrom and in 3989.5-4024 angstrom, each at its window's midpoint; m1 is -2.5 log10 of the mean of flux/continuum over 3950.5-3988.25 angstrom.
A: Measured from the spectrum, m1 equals 0.13 mag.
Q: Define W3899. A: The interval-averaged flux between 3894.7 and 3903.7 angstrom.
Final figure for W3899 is 5.29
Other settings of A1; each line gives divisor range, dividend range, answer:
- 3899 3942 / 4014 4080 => 1.23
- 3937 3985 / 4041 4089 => 1.25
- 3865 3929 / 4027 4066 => 1.21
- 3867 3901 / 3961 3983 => 0.91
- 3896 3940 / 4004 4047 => 1.19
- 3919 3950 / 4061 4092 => 1.24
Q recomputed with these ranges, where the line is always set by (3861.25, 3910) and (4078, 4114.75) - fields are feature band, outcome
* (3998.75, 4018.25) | -2.12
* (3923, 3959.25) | 0.97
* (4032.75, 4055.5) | -2.64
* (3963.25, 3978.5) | 2.74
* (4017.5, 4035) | -1.17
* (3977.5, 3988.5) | -0.26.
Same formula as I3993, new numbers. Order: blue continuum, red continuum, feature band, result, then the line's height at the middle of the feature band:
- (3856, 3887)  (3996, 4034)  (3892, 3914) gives 2.2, 6.11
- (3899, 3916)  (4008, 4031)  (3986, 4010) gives 0.0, 6.14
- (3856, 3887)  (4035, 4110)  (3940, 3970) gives 2.9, 6.11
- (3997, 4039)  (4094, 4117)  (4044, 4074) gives -3.6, 5.87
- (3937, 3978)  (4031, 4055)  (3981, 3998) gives -1.0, 5.72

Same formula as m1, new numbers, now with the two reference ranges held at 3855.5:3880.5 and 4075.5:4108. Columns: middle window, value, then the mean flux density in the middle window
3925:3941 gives 0.20 mag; 5.1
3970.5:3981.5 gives 0.19 mag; 5.06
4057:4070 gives -0.15 mag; 6.66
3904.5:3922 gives 0.05 mag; 5.94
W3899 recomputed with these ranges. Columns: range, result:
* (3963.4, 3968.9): 4.41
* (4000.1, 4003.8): 6.12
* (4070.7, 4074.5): 6.6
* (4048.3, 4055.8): 6.67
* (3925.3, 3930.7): 5.26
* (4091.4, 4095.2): 5.53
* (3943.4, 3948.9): 5.92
